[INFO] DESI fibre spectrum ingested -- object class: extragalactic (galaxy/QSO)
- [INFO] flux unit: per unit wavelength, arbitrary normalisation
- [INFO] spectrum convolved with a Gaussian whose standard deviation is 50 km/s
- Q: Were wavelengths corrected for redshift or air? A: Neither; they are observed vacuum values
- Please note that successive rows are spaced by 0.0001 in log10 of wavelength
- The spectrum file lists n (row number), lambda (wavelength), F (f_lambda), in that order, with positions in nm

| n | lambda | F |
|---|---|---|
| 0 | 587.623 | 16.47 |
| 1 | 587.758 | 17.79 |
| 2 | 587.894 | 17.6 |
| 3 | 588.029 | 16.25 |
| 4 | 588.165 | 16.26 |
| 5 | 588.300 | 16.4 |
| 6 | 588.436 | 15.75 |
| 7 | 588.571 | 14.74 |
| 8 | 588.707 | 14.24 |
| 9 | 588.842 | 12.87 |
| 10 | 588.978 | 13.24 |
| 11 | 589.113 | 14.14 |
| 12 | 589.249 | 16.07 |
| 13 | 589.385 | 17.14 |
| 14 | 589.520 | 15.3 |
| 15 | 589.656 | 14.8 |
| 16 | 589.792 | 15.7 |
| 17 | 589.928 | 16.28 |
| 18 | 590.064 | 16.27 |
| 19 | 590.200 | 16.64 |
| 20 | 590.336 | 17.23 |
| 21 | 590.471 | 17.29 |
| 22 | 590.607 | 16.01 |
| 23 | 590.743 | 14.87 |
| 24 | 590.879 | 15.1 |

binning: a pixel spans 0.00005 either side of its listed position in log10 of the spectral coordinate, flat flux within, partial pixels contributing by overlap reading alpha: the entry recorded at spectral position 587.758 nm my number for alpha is 17.79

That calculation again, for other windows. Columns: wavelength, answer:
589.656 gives 14.8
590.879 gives 15.1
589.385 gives 17.14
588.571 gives 14.74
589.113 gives 14.14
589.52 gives 15.3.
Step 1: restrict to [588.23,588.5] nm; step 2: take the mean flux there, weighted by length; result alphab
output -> 16.1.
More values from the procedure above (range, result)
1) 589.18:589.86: 15.8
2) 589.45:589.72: 15.1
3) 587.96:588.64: 15.9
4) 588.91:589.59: 15.2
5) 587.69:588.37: 16.8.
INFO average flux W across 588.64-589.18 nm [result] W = 13.6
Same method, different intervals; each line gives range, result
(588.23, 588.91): 14.8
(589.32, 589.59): 16.2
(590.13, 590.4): 16.9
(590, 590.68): 16.7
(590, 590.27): 16.5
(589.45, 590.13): 15.7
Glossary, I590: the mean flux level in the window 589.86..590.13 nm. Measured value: 16.3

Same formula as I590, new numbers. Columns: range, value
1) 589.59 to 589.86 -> 15.2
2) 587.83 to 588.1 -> 16.9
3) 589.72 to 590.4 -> 16.4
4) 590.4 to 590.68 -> 16.7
